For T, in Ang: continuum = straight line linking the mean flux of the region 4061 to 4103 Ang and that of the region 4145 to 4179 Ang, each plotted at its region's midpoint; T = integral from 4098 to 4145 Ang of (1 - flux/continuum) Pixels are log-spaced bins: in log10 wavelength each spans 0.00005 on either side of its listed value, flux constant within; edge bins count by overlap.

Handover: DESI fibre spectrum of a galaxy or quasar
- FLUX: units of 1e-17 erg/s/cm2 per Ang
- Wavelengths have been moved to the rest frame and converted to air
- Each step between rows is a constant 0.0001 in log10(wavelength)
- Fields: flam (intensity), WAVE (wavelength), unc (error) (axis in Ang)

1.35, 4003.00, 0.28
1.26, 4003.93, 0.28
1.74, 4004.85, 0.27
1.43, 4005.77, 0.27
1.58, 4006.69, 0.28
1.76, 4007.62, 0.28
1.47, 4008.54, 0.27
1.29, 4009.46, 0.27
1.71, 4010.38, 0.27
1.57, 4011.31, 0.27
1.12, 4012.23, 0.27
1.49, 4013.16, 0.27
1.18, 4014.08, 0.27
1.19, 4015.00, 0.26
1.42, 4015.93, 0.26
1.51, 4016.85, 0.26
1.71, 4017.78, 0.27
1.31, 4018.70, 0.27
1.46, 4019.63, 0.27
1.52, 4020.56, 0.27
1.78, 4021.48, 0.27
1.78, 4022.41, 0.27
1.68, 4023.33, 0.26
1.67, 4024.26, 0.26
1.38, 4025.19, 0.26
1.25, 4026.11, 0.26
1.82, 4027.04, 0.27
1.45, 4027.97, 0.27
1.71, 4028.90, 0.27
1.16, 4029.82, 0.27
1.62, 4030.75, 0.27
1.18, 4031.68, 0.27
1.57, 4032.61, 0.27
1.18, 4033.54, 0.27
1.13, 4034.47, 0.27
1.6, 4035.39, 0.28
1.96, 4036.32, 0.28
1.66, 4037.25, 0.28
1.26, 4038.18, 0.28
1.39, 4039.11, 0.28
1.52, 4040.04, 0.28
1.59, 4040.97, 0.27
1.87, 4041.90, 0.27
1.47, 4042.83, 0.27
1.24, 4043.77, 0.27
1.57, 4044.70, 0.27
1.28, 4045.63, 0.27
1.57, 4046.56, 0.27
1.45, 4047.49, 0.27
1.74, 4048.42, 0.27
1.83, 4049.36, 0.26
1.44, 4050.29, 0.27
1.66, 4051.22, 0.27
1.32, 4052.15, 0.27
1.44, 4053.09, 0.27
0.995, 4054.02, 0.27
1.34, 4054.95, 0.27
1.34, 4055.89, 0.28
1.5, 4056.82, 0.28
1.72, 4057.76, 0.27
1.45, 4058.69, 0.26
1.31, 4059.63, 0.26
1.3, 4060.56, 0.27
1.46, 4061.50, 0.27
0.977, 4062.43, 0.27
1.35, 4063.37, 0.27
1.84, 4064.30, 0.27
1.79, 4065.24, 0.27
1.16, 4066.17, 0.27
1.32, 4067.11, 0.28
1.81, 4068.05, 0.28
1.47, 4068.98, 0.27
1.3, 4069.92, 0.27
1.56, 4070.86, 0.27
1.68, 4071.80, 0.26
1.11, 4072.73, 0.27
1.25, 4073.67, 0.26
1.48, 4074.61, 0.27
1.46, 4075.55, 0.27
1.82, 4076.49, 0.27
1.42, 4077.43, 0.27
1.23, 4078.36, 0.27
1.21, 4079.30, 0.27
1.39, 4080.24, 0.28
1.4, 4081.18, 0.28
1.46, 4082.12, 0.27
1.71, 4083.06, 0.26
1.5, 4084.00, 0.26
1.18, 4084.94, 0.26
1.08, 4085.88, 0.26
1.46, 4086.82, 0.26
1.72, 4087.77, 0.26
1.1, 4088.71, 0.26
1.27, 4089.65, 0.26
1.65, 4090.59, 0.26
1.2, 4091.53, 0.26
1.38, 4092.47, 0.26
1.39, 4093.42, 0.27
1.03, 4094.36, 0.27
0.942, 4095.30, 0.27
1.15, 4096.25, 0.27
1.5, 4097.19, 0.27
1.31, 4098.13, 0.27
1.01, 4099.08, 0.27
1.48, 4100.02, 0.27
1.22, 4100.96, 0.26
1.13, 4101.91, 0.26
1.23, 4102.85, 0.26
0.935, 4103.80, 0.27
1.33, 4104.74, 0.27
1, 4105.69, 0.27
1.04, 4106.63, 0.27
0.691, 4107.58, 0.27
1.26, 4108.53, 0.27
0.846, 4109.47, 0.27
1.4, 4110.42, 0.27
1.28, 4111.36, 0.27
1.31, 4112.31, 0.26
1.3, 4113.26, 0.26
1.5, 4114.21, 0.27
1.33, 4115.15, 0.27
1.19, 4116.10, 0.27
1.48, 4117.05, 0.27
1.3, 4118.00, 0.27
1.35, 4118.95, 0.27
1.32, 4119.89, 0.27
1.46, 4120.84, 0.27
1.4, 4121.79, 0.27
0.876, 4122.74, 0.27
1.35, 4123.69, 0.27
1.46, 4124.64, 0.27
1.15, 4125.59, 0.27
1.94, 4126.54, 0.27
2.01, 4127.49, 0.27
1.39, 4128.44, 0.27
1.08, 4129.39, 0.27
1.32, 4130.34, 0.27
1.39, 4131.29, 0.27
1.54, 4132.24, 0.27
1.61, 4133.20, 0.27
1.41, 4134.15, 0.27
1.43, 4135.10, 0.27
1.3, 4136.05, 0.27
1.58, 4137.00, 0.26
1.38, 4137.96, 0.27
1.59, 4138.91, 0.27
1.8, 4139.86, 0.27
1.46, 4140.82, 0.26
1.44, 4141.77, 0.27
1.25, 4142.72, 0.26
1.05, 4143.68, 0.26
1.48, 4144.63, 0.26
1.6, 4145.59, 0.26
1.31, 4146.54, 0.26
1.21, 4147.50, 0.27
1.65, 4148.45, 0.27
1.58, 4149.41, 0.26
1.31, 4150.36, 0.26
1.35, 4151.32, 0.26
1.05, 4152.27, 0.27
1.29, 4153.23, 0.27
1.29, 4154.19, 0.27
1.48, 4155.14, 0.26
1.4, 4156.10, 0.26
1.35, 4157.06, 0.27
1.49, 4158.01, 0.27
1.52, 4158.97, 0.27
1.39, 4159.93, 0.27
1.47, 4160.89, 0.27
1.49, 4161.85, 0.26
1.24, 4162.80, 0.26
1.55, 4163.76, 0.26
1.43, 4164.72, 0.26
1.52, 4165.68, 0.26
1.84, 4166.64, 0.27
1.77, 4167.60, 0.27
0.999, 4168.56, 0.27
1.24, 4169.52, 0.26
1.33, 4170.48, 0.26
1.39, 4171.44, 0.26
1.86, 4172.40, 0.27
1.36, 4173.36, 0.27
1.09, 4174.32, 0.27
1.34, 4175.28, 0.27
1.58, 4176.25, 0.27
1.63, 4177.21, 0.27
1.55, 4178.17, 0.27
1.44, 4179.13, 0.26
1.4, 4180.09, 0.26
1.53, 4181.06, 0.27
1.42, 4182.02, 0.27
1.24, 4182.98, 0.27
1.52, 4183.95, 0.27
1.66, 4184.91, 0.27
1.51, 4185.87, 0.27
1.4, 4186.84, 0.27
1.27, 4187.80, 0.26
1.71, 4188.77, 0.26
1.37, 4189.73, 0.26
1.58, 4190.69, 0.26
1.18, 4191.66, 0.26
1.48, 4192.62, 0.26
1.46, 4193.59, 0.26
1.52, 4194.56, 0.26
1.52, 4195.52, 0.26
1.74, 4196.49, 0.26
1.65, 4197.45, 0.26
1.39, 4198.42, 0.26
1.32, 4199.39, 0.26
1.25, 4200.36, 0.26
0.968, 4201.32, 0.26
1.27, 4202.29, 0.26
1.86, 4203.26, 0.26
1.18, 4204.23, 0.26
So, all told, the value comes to 2.4 Ang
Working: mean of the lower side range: 1.37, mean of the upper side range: 1.43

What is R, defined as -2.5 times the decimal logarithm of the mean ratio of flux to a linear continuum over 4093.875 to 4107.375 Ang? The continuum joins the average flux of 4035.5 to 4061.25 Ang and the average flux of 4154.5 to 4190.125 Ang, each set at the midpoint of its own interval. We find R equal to 0.26 mag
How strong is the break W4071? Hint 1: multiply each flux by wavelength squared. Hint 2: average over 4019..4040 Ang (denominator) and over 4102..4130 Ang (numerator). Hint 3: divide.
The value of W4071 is 0.9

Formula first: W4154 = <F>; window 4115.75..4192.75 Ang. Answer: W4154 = 1.43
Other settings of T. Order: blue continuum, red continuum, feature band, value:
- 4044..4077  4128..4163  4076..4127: 4.8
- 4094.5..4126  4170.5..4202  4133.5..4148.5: -1.3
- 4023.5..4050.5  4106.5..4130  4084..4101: 1.0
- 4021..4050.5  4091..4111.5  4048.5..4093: -3.0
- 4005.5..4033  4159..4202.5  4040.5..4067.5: 0.4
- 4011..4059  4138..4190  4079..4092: 0.7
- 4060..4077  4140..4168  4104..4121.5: 2.4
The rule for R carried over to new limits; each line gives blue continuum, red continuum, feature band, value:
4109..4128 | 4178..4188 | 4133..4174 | -0.01 mag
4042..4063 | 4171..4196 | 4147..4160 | 0.06 mag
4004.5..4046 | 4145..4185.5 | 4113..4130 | 0.05 mag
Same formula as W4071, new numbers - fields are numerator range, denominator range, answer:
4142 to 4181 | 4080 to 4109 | 1.16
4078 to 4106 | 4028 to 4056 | 0.90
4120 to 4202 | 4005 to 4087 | 1.03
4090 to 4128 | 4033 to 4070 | 0.90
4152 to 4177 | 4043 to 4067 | 1.04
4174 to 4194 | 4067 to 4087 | 1.07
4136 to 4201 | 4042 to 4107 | 1.09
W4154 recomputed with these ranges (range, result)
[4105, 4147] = 1.36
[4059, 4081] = 1.42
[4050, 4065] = 1.41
